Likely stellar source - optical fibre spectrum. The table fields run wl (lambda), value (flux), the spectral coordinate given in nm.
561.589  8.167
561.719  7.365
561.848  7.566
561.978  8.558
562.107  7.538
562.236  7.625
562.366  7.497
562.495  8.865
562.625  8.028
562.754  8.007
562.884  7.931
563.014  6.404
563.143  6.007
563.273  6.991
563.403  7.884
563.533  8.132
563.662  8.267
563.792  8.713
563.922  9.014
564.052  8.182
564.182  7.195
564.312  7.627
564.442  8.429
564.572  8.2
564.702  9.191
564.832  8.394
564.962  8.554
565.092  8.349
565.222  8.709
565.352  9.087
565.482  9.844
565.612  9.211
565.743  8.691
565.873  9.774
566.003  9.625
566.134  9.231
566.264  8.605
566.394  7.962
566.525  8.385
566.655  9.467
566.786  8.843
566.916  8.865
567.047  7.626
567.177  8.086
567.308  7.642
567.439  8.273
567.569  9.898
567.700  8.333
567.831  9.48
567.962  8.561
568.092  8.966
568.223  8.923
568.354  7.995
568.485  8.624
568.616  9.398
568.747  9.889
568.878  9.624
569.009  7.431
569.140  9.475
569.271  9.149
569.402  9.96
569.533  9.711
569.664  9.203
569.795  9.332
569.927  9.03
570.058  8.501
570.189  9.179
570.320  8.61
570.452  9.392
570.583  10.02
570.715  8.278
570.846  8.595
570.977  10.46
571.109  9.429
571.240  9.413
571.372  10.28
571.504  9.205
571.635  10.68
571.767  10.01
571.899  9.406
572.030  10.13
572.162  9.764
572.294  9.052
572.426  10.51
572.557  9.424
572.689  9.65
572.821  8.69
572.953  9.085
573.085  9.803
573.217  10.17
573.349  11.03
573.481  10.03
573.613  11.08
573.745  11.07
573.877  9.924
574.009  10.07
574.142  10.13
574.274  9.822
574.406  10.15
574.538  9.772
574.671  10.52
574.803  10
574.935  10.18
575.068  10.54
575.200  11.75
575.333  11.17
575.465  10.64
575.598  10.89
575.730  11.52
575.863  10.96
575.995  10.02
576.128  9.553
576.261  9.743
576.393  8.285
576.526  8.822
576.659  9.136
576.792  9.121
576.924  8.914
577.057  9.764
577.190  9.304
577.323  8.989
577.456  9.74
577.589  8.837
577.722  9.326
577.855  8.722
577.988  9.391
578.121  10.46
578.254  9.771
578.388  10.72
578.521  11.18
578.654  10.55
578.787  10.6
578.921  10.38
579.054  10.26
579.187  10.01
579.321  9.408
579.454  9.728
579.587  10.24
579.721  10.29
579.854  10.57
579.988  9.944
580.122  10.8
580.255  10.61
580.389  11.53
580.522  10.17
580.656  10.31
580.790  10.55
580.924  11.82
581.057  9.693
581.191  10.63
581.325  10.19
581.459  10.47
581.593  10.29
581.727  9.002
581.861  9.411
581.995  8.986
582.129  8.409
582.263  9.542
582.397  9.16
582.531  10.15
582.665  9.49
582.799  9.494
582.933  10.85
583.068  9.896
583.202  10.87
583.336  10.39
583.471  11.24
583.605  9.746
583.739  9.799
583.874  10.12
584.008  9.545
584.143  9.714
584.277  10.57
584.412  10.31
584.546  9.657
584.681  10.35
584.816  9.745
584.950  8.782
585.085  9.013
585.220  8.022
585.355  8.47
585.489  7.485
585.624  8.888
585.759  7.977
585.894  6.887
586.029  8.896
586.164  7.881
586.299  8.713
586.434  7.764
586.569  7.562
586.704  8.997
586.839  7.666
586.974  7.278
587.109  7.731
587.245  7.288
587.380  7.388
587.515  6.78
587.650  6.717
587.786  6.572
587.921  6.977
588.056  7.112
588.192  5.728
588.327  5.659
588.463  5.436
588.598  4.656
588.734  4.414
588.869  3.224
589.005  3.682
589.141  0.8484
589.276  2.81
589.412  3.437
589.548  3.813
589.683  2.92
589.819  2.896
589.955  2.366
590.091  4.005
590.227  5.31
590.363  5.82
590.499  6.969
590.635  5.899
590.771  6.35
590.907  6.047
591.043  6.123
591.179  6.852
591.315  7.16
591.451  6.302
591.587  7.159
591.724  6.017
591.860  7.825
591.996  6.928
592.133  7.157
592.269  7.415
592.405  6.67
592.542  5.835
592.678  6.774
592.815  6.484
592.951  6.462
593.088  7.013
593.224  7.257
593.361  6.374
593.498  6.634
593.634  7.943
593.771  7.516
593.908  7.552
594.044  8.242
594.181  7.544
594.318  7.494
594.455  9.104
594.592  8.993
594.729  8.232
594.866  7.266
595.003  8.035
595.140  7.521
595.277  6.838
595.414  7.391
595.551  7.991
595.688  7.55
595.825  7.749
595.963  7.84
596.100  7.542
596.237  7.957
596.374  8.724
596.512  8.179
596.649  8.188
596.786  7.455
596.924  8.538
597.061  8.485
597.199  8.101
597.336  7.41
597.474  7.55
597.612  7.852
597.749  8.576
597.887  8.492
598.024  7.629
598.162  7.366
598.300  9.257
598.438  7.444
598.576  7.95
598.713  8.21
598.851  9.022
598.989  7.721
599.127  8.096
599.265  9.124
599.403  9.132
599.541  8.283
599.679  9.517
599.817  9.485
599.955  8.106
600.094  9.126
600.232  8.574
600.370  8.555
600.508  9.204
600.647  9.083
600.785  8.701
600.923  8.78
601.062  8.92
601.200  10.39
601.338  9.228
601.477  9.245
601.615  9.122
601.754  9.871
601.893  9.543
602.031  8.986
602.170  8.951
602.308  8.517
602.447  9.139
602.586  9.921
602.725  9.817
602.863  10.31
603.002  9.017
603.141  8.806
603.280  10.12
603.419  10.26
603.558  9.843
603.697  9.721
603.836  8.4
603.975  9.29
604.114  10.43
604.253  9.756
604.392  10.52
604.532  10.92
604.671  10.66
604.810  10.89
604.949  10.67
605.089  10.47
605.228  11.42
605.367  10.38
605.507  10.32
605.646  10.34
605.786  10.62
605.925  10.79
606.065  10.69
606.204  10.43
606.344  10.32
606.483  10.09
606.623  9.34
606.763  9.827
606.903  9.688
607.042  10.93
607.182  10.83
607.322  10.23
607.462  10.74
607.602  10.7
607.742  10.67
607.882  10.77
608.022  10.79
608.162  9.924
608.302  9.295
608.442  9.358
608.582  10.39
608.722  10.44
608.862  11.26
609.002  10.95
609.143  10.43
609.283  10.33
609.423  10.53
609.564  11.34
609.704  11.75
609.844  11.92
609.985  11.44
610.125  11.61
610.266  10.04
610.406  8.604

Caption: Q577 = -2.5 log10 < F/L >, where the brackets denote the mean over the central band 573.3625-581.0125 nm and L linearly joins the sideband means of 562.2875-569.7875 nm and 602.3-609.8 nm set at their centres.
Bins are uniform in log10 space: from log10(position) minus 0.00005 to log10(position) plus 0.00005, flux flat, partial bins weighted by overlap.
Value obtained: -0.12 mag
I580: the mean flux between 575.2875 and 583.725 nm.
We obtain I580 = 10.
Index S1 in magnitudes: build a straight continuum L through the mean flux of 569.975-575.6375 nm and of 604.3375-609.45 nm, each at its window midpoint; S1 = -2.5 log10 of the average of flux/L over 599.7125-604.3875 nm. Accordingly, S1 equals 0.12 mag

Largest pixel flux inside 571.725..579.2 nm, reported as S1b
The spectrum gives 11.75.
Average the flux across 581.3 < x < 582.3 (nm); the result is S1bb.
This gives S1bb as 9.51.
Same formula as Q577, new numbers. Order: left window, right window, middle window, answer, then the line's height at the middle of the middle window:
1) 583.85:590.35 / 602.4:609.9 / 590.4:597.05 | 0.10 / 8.02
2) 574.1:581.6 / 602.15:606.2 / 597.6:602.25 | 0.15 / 10.1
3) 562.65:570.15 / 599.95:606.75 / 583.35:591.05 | 0.30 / 9.25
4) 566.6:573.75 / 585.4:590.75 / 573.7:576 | -0.24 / 8.44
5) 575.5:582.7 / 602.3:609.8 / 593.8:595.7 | 0.28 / 10.1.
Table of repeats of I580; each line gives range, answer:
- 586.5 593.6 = 5.95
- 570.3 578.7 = 9.87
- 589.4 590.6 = 4.25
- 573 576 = 10.5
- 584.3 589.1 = 7.41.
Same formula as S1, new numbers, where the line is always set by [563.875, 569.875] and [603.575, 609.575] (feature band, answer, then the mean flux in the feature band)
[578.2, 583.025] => -0.09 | 10.1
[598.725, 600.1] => 0.16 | 8.72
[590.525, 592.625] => 0.42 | 6.66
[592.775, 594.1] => 0.35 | 7.16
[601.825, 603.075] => 0.09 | 9.36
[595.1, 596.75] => 0.26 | 7.79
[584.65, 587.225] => 0.16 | 8.27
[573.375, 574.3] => -0.14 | 10.4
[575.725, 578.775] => -0.05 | 9.67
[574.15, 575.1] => -0.12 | 10.1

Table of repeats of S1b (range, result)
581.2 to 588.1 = 11.24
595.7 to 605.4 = 11.42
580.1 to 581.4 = 11.82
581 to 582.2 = 10.63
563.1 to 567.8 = 9.898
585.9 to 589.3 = 8.997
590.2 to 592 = 7.825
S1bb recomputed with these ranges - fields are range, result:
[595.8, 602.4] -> 8.55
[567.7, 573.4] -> 9.37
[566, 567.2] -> 8.64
